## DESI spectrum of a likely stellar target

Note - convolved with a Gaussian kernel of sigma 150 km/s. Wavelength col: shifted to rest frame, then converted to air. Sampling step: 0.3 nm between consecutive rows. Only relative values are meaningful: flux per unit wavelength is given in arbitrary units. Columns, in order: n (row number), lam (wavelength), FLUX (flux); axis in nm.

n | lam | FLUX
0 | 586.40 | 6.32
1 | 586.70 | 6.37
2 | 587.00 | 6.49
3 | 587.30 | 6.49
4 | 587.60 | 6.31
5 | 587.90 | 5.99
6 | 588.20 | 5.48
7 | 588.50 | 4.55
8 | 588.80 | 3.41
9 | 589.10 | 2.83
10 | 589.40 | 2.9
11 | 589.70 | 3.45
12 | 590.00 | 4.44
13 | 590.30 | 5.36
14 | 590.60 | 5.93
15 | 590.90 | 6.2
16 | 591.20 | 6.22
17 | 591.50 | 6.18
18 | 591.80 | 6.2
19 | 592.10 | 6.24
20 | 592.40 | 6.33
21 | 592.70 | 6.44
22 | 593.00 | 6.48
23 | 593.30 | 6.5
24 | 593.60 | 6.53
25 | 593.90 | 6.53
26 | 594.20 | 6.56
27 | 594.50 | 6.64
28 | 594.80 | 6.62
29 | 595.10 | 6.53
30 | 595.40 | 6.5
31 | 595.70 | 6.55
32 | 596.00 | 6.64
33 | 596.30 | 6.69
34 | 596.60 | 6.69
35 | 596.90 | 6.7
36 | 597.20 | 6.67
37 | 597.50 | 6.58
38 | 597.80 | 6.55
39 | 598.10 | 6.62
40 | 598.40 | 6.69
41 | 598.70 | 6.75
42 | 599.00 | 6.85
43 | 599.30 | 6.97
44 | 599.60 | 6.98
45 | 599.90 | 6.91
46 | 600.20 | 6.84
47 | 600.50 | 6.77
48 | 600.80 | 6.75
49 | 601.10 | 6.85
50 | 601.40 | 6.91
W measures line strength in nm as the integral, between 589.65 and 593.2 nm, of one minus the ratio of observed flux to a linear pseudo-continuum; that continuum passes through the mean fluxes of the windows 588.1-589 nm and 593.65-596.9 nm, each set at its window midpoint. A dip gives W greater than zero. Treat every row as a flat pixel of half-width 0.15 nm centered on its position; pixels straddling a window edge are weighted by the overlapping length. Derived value -0.37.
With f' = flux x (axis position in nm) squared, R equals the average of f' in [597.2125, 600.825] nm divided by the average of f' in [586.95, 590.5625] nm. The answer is 1.46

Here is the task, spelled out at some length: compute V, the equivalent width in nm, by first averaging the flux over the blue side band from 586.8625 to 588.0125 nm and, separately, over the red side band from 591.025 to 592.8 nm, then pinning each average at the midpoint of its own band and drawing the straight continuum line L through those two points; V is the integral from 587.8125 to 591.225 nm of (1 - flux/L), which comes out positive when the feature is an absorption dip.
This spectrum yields 0.89 nm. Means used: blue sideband 6.33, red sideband 6.26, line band 4.65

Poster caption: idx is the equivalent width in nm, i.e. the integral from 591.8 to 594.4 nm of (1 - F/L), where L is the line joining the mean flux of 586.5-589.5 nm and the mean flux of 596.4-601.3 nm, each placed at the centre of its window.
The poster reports -0.238 nm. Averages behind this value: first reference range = 5.14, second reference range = 6.76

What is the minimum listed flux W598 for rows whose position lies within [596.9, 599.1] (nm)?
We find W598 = 6.55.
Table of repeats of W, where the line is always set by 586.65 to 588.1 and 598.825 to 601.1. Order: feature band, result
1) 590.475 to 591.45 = 0.05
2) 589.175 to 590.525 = 0.49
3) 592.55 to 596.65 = 0.04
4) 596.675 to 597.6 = 0.01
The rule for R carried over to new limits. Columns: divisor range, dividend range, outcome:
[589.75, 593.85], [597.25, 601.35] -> 1.15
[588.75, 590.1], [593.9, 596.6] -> 2.00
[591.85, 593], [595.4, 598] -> 1.06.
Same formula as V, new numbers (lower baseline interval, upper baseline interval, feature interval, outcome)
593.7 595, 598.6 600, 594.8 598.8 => 0.07 nm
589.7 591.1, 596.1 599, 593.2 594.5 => -0.13 nm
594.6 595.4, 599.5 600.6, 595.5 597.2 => 0.00 nm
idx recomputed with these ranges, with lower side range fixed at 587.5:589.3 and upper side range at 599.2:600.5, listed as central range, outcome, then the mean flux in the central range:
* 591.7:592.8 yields -0.18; 6.3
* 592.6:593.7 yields -0.18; 6.49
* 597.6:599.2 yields -0.02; 6.7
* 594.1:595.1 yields -0.12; 6.6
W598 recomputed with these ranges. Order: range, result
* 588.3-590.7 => 2.83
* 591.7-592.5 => 6.2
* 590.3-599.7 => 5.93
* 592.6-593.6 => 6.44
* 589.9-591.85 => 4.44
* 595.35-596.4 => 6.5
